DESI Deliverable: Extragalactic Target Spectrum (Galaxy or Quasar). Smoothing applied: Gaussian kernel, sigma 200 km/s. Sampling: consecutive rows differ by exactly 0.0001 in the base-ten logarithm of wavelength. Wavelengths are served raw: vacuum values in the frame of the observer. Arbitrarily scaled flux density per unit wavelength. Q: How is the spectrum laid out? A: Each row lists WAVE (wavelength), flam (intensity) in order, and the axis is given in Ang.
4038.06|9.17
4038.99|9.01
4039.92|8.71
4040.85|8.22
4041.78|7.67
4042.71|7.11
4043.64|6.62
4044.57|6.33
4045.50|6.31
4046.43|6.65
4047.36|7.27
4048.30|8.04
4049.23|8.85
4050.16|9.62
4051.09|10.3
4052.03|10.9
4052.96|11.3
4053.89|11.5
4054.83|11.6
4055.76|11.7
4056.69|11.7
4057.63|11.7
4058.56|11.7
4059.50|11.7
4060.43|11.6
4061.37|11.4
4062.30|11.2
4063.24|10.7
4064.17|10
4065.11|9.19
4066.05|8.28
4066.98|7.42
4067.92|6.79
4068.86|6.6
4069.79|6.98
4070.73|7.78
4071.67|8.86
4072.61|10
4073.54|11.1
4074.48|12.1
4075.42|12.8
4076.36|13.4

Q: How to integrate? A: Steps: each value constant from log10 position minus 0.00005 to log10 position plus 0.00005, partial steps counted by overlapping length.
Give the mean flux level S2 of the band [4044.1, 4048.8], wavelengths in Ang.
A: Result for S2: 6.94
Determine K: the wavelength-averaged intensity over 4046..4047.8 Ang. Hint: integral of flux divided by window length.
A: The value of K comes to 6.97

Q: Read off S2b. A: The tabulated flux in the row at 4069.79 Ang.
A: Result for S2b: 6.98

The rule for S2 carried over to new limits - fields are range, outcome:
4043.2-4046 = 6.43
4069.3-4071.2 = 7.38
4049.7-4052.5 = 10.3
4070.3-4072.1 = 8.31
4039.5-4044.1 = 7.66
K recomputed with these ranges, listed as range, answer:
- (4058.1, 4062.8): 11.5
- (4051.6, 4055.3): 11.3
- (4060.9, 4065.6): 10.5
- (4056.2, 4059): 11.7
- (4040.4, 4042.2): 7.95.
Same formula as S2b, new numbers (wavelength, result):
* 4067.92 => 6.79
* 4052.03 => 10.9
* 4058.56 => 11.7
